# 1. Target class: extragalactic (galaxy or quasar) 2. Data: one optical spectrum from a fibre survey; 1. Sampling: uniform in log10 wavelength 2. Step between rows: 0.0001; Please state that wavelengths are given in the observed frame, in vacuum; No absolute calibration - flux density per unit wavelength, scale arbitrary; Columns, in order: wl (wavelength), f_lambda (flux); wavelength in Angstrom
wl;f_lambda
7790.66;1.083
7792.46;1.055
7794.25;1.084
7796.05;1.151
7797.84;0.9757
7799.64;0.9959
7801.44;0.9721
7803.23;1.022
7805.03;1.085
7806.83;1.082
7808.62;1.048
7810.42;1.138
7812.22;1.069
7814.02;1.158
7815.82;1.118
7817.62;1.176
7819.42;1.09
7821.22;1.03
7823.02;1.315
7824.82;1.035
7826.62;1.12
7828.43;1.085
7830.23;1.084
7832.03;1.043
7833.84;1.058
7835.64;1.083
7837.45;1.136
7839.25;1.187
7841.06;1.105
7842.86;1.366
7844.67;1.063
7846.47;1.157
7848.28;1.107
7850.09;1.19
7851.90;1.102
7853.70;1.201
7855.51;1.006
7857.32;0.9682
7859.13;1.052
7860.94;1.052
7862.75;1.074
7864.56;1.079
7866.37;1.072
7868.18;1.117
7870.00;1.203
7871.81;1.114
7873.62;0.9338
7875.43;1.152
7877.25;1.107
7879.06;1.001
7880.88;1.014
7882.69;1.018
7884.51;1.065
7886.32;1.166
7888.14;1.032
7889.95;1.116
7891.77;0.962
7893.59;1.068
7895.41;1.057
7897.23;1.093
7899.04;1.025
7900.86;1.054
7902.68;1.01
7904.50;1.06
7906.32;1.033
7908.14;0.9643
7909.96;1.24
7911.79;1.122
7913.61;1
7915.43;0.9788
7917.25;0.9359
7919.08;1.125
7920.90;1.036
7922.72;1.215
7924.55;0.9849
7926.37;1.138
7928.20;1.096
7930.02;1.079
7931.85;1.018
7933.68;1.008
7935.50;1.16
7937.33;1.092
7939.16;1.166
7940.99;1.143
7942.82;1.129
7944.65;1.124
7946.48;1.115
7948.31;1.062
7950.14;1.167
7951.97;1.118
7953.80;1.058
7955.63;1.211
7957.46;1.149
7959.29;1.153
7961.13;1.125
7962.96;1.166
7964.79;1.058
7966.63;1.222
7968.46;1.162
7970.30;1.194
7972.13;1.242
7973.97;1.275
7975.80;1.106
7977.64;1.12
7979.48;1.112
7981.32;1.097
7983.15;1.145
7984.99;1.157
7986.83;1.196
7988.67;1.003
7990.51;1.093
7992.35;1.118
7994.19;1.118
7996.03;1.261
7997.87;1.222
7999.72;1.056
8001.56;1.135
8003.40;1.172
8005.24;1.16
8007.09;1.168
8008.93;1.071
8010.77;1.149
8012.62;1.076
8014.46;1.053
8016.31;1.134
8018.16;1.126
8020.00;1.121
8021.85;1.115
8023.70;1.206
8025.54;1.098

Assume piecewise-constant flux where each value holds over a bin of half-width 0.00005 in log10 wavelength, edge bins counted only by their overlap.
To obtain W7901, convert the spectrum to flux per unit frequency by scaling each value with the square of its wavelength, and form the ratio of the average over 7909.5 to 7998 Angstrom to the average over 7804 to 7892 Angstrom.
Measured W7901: 1.0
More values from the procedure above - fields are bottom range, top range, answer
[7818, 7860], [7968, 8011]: 1.07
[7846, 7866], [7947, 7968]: 1.07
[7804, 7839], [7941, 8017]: 1.07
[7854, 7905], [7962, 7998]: 1.11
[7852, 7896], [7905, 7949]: 1.03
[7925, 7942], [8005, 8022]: 1.04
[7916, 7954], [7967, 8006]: 1.07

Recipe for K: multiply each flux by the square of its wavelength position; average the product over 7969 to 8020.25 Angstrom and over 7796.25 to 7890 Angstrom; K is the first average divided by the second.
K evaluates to 1.08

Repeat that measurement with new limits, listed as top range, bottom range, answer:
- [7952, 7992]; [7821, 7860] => 1.06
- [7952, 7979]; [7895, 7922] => 1.12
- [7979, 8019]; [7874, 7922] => 1.10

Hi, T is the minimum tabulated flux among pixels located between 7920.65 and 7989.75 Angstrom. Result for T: 0.9849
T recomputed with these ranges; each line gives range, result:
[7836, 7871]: 0.9682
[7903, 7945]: 0.9359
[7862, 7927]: 0.9338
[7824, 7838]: 1.035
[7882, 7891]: 1.018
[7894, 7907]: 1.01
